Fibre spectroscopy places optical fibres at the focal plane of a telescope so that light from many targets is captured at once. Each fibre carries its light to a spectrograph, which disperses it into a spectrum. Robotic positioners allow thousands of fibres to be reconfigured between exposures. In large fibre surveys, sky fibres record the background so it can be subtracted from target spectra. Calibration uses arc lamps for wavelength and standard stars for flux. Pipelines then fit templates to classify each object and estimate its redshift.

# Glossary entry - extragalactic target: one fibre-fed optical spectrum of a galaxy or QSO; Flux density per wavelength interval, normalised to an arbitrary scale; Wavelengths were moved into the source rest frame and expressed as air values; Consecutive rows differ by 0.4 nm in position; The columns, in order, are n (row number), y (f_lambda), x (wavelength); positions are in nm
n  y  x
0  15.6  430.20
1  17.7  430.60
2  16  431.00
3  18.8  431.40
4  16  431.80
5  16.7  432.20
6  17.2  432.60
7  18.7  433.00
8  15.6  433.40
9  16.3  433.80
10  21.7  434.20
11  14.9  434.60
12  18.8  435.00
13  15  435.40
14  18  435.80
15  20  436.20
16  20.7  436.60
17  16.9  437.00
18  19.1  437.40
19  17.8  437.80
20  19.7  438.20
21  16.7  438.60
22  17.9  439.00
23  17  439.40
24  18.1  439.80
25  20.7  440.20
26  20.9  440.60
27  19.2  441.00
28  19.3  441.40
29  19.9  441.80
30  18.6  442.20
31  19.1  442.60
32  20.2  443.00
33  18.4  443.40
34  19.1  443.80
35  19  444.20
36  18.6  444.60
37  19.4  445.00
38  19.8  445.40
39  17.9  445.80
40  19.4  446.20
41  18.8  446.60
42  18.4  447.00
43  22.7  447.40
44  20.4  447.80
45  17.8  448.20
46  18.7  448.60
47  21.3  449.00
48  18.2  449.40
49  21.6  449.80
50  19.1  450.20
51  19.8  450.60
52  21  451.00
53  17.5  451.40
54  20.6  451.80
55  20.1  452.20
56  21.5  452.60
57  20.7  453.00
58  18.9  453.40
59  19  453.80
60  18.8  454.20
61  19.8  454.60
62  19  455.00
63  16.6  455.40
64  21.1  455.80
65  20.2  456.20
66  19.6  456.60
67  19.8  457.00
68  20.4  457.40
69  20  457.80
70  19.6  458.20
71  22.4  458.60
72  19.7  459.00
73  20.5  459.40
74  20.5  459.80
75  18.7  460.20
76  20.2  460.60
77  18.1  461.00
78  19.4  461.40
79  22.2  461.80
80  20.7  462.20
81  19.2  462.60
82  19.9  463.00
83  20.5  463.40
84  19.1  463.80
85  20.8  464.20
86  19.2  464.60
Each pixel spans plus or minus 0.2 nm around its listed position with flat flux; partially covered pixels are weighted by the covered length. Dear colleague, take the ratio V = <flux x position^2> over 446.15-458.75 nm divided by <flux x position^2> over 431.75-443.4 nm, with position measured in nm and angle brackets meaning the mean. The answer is 1.2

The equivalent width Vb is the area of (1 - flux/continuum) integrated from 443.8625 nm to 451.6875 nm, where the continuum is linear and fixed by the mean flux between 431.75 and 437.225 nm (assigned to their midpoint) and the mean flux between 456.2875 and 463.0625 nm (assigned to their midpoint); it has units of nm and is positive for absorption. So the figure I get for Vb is -0.22 nm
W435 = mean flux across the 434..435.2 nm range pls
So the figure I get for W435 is 18.5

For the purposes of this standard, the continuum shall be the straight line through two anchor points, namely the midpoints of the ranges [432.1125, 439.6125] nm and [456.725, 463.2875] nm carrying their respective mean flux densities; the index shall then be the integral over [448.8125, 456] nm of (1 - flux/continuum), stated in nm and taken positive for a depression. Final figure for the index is -0.12 nm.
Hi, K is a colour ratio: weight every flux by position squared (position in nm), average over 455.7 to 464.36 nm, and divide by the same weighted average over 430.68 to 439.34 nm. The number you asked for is 1.27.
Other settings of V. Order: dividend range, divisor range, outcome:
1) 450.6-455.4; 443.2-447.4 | 1.06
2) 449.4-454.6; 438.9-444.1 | 1.09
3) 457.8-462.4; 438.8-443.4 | 1.15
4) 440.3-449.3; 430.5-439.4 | 1.14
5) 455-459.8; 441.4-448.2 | 1.09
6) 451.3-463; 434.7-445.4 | 1.14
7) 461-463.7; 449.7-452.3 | 1.06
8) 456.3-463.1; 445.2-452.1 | 1.07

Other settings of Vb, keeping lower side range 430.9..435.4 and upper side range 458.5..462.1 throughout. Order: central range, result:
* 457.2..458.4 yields -0.01 nm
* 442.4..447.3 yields -0.15 nm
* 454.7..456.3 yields 0.04 nm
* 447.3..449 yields -0.09 nm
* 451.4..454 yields -0.08 nm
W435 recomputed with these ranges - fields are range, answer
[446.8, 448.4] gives 19.8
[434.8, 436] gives 17.3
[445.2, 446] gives 18.8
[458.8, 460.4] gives 19.9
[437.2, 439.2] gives 18.2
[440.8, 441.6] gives 19.2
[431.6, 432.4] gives 16.4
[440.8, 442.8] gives 19.2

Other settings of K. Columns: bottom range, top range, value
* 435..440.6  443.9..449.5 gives 1.09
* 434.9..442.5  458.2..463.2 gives 1.19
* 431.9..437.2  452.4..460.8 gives 1.24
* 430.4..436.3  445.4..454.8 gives 1.22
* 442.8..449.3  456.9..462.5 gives 1.11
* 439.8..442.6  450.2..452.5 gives 1.06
